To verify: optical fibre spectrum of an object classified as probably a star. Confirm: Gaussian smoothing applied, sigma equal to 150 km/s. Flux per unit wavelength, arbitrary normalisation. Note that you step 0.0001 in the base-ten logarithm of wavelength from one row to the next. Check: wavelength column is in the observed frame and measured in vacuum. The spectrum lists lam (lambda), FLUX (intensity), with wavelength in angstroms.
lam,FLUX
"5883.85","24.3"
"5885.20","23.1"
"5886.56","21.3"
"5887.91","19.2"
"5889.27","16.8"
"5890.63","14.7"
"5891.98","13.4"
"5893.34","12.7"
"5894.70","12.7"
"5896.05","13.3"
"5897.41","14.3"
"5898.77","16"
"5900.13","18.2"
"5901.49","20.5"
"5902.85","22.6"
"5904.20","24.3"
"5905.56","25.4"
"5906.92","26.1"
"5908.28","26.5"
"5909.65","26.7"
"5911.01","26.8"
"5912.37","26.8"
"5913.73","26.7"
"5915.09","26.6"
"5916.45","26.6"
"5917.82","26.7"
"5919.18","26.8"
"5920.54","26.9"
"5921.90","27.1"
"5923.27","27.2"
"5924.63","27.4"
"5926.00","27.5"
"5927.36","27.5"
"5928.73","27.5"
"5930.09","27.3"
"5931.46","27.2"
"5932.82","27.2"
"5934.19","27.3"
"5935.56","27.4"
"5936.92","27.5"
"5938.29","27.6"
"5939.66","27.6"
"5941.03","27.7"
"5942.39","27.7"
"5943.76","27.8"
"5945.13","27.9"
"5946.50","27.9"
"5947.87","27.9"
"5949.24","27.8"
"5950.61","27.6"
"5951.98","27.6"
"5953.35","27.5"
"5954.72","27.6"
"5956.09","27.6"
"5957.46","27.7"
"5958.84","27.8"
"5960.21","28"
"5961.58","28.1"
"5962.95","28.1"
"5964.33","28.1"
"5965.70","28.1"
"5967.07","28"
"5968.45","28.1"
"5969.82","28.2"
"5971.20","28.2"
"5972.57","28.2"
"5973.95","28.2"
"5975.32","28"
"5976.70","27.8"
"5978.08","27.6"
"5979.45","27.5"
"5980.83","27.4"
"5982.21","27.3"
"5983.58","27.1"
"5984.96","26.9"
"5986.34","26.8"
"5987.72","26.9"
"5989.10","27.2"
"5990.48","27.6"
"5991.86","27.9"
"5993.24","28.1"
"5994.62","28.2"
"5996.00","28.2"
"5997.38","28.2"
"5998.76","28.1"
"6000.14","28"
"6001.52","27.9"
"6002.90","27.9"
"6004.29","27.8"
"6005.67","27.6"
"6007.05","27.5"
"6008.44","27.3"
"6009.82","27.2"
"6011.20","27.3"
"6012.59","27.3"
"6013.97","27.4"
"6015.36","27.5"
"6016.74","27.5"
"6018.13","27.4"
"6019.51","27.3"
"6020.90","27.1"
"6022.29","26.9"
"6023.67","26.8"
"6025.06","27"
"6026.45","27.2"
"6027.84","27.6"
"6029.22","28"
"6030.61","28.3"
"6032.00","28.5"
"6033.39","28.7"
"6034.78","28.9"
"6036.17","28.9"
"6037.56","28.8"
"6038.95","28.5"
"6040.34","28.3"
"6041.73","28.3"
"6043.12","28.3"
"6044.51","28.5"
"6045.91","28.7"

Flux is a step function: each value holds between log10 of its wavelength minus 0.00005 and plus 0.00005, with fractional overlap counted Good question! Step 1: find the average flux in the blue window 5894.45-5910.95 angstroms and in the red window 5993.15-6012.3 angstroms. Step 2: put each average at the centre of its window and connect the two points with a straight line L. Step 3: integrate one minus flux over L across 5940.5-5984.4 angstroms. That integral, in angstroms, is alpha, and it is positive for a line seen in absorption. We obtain -4.9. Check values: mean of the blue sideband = 21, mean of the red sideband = 27.8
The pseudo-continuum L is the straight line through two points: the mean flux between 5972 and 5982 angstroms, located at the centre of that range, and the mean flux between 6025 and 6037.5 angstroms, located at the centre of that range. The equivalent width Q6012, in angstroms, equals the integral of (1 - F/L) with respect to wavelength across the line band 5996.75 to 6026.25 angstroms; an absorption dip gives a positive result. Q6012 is 0.61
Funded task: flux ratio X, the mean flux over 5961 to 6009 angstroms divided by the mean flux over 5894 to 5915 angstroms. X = 1.27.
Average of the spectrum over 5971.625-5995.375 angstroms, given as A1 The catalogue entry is 27.6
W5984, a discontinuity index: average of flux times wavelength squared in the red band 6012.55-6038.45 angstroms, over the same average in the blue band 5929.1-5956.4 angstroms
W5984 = 1.03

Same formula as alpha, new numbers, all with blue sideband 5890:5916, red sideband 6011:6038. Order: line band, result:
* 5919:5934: -3.4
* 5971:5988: -1.6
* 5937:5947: -2.0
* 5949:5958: -1.5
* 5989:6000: -0.8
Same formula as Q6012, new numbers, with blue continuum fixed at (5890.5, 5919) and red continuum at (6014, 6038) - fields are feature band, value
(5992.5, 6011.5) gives -0.9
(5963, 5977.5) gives -1.9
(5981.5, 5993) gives -0.7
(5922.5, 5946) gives -4.5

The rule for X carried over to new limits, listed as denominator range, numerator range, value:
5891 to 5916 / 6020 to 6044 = 1.33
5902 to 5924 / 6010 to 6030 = 1.04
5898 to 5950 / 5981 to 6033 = 1.05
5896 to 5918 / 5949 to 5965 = 1.19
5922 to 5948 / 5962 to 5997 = 1.01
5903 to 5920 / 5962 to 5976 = 1.07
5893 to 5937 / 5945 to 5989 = 1.14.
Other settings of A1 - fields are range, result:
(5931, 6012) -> 27.7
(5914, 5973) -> 27.6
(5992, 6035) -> 27.7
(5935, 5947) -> 27.7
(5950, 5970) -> 27.9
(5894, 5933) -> 24.3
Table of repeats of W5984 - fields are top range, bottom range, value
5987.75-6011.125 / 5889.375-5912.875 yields 1.44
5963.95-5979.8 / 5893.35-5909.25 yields 1.45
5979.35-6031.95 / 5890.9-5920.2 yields 1.30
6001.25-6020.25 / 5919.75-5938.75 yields 1.03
